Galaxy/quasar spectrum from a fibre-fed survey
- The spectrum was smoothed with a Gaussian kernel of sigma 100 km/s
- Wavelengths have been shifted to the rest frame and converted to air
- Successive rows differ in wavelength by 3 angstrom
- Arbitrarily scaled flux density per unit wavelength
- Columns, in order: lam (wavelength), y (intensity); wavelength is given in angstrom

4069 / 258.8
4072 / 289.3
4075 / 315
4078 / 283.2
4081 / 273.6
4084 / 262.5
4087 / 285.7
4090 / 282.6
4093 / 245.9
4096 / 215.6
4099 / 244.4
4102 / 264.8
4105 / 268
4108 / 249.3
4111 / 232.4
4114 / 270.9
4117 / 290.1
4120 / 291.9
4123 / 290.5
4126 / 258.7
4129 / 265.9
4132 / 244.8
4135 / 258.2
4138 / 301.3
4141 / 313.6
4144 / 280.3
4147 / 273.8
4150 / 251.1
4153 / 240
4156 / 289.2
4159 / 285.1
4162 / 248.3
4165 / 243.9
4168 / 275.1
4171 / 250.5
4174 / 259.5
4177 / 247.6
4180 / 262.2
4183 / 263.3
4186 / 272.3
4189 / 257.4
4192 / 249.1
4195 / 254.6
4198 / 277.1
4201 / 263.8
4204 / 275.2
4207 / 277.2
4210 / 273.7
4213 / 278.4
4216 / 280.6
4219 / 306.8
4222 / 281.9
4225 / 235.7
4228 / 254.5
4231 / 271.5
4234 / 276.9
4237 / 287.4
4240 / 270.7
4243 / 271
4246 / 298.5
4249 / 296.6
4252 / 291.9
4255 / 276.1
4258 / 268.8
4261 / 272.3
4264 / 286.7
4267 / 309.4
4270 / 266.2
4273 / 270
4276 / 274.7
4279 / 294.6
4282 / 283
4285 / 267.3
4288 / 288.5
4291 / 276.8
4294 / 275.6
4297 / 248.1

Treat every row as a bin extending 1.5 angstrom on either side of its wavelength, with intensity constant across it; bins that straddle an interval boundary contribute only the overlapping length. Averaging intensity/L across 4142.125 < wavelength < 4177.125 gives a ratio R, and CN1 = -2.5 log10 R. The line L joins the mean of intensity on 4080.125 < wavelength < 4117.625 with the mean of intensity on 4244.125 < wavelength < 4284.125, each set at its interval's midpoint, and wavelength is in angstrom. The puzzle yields 0.02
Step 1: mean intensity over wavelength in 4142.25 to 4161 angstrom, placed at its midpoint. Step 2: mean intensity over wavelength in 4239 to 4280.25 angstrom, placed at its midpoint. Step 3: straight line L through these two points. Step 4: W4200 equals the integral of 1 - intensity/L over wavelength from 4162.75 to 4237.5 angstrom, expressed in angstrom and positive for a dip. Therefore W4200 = 2.4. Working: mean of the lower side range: 270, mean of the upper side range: 282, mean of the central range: 267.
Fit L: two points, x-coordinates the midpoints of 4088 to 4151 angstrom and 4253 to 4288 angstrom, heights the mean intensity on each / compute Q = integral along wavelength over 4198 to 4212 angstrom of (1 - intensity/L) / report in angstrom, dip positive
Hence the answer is 0.0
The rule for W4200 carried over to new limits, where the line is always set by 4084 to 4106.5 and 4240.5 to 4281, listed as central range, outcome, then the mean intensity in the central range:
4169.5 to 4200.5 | 1.4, 260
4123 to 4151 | -0.9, 273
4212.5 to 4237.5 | 0.3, 274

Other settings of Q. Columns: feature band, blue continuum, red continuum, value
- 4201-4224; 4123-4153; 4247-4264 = -0.1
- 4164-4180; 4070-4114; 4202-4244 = 0.9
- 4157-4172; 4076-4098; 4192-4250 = 0.5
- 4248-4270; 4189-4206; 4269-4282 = -0.8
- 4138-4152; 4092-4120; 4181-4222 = -1.0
